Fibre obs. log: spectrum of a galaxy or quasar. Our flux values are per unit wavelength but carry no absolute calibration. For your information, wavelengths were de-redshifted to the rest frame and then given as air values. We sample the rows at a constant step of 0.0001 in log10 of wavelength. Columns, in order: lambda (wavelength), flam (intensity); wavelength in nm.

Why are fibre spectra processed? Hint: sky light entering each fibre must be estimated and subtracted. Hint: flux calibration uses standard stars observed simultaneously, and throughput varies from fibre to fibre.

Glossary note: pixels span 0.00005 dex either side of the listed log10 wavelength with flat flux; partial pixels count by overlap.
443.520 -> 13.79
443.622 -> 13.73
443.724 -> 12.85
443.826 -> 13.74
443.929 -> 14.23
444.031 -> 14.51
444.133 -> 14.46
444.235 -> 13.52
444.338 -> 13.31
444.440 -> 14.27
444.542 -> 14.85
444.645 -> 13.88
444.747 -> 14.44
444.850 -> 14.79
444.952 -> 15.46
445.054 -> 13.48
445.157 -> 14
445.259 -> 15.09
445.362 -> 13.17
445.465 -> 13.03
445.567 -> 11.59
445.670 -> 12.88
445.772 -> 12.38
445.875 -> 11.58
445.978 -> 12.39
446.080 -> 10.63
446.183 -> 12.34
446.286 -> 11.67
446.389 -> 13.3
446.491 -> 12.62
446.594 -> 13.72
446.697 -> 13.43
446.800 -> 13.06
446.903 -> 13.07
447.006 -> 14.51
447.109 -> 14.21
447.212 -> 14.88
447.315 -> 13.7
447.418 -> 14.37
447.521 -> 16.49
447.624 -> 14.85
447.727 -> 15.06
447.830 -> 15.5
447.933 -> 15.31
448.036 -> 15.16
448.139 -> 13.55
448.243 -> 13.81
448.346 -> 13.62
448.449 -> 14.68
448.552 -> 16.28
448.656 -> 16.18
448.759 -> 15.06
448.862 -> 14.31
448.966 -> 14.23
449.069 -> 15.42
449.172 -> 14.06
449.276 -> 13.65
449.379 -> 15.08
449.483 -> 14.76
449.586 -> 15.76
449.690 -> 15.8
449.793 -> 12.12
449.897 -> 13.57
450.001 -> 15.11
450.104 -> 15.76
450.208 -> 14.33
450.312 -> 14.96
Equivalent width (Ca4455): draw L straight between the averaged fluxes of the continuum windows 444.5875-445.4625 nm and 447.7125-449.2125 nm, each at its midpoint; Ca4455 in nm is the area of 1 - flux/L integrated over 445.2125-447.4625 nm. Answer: 0.215 nm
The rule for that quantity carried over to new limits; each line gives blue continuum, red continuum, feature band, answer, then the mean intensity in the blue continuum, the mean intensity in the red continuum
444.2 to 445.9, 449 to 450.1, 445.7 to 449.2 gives 0.05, 13.7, 14.6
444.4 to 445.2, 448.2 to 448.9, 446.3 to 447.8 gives 0.07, 14.4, 14.9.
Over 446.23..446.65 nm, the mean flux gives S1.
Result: 12.8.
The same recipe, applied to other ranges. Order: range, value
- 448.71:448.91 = 14.7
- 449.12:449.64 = 14.7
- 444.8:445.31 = 14.6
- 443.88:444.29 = 14.2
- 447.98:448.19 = 14.4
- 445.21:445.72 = 13.1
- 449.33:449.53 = 14.9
